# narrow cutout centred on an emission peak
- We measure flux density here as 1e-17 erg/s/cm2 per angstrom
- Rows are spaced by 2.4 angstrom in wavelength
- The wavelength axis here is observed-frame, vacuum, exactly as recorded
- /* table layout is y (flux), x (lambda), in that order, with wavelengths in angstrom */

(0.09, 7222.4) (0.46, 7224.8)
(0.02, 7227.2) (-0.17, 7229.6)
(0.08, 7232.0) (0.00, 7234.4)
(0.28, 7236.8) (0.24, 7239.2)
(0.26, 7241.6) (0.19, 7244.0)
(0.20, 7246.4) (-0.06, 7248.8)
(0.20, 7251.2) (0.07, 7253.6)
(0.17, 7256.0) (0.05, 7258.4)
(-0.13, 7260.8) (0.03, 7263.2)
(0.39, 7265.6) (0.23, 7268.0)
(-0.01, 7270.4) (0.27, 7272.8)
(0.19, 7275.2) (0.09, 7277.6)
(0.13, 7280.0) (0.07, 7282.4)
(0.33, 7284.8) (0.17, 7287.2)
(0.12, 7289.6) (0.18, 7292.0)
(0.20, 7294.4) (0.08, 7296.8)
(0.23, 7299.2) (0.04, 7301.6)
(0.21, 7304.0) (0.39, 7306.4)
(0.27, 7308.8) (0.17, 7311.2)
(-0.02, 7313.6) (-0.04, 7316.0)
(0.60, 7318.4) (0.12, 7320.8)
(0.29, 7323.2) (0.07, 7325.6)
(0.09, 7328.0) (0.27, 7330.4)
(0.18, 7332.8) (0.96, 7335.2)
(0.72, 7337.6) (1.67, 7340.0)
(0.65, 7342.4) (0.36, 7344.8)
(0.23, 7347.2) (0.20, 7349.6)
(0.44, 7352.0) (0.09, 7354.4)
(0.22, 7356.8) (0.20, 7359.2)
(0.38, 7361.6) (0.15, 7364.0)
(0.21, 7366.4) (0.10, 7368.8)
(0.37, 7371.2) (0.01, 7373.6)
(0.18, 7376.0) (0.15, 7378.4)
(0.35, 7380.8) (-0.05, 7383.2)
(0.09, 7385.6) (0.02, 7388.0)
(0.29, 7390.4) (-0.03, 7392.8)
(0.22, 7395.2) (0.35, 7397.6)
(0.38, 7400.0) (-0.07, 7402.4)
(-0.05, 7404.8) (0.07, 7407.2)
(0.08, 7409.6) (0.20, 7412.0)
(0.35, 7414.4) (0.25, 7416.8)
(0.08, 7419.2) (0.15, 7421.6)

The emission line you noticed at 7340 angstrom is [O II] 3727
